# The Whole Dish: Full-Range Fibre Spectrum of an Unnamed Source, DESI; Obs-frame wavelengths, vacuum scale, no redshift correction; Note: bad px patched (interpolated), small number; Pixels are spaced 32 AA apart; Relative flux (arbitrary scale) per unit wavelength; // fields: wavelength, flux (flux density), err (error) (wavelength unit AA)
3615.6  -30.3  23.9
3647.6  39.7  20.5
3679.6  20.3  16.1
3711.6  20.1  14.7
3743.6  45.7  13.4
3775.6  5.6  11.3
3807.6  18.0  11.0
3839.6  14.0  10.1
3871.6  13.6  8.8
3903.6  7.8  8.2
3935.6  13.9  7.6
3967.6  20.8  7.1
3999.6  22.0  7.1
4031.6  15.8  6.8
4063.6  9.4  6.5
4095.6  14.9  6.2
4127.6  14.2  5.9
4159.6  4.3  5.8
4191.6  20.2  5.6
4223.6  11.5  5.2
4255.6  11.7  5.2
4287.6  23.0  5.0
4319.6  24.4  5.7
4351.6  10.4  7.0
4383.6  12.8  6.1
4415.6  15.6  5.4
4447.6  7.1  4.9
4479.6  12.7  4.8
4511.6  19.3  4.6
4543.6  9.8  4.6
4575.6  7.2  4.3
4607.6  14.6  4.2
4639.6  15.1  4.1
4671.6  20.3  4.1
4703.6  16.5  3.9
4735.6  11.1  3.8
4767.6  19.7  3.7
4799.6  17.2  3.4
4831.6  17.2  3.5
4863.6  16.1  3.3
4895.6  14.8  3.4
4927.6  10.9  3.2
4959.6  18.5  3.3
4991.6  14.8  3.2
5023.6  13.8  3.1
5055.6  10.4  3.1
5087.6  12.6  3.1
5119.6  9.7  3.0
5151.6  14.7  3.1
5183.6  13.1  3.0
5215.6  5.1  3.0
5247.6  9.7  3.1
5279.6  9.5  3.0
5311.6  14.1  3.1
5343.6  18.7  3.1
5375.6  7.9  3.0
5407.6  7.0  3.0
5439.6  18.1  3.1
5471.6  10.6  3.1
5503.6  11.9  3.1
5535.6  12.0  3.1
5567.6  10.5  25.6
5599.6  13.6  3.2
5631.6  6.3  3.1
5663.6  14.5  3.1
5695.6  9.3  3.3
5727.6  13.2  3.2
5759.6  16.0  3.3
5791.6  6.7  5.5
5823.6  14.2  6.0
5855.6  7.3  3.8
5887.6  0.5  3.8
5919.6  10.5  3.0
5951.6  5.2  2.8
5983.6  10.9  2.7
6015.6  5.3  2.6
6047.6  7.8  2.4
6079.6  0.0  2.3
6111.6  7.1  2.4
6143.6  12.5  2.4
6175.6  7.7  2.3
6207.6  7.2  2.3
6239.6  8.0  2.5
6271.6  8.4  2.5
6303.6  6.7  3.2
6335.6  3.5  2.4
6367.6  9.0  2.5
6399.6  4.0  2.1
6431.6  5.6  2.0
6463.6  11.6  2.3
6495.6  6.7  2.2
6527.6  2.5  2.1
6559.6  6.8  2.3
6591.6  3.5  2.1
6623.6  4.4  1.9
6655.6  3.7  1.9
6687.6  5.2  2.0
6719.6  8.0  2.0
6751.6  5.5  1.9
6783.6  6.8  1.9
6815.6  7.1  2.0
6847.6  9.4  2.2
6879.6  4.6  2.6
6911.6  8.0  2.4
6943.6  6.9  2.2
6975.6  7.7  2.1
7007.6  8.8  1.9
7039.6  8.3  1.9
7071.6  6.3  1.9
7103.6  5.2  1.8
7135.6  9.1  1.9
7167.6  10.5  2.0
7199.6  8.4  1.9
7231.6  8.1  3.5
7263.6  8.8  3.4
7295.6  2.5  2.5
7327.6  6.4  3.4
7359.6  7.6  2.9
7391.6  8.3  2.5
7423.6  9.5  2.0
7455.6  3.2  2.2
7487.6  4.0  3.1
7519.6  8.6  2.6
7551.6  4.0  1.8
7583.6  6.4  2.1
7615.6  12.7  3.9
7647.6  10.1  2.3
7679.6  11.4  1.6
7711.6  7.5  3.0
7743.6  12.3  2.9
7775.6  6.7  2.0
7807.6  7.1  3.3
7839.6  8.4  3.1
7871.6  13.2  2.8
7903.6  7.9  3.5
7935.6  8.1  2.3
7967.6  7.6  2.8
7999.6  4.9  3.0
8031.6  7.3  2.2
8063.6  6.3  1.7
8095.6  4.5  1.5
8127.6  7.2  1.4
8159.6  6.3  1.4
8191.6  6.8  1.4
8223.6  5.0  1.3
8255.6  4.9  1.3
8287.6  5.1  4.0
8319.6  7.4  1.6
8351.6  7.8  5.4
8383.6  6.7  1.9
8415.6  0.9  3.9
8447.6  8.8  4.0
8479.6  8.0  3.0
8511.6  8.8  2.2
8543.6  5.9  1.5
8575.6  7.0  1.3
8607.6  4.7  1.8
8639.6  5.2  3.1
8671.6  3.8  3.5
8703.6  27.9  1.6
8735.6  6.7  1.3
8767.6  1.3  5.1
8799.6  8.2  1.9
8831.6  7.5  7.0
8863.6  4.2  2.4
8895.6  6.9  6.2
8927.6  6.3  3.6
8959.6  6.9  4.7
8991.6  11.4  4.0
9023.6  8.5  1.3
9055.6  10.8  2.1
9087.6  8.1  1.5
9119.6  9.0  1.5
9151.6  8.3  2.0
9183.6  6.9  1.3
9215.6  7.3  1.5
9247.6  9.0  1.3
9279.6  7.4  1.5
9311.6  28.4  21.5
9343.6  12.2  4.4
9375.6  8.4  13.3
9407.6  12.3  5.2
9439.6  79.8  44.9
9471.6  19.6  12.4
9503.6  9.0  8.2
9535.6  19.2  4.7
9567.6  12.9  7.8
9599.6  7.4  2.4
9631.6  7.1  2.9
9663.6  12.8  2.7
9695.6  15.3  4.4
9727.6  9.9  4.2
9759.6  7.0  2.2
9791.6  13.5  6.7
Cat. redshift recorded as 1.335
